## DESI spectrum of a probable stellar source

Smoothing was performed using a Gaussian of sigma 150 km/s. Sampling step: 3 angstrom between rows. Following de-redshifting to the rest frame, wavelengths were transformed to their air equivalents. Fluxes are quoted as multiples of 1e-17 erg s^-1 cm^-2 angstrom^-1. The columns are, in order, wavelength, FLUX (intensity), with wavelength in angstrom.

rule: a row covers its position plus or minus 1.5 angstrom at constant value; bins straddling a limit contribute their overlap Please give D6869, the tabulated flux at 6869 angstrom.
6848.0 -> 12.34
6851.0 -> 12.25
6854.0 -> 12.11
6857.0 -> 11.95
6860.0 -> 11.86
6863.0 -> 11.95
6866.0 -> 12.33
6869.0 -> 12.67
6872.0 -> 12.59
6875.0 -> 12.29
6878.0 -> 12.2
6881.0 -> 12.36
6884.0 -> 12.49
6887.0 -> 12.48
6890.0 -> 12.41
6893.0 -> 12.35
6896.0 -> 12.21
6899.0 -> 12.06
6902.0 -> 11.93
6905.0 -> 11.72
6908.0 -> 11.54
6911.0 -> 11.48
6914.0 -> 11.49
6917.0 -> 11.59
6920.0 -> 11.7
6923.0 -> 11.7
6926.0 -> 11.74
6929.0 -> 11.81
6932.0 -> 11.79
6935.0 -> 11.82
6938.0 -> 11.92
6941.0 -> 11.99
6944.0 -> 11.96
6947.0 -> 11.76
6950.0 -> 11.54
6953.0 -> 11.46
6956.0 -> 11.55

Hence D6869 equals 12.67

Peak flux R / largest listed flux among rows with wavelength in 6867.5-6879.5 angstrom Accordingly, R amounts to 12.67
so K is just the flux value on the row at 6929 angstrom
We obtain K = 11.81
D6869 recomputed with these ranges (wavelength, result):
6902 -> 11.93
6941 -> 11.99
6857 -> 11.95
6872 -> 12.59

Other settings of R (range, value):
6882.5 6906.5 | 12.49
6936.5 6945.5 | 11.99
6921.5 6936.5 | 11.82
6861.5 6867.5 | 12.33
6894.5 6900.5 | 12.21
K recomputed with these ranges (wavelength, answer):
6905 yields 11.72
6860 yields 11.86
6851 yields 12.25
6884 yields 12.49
